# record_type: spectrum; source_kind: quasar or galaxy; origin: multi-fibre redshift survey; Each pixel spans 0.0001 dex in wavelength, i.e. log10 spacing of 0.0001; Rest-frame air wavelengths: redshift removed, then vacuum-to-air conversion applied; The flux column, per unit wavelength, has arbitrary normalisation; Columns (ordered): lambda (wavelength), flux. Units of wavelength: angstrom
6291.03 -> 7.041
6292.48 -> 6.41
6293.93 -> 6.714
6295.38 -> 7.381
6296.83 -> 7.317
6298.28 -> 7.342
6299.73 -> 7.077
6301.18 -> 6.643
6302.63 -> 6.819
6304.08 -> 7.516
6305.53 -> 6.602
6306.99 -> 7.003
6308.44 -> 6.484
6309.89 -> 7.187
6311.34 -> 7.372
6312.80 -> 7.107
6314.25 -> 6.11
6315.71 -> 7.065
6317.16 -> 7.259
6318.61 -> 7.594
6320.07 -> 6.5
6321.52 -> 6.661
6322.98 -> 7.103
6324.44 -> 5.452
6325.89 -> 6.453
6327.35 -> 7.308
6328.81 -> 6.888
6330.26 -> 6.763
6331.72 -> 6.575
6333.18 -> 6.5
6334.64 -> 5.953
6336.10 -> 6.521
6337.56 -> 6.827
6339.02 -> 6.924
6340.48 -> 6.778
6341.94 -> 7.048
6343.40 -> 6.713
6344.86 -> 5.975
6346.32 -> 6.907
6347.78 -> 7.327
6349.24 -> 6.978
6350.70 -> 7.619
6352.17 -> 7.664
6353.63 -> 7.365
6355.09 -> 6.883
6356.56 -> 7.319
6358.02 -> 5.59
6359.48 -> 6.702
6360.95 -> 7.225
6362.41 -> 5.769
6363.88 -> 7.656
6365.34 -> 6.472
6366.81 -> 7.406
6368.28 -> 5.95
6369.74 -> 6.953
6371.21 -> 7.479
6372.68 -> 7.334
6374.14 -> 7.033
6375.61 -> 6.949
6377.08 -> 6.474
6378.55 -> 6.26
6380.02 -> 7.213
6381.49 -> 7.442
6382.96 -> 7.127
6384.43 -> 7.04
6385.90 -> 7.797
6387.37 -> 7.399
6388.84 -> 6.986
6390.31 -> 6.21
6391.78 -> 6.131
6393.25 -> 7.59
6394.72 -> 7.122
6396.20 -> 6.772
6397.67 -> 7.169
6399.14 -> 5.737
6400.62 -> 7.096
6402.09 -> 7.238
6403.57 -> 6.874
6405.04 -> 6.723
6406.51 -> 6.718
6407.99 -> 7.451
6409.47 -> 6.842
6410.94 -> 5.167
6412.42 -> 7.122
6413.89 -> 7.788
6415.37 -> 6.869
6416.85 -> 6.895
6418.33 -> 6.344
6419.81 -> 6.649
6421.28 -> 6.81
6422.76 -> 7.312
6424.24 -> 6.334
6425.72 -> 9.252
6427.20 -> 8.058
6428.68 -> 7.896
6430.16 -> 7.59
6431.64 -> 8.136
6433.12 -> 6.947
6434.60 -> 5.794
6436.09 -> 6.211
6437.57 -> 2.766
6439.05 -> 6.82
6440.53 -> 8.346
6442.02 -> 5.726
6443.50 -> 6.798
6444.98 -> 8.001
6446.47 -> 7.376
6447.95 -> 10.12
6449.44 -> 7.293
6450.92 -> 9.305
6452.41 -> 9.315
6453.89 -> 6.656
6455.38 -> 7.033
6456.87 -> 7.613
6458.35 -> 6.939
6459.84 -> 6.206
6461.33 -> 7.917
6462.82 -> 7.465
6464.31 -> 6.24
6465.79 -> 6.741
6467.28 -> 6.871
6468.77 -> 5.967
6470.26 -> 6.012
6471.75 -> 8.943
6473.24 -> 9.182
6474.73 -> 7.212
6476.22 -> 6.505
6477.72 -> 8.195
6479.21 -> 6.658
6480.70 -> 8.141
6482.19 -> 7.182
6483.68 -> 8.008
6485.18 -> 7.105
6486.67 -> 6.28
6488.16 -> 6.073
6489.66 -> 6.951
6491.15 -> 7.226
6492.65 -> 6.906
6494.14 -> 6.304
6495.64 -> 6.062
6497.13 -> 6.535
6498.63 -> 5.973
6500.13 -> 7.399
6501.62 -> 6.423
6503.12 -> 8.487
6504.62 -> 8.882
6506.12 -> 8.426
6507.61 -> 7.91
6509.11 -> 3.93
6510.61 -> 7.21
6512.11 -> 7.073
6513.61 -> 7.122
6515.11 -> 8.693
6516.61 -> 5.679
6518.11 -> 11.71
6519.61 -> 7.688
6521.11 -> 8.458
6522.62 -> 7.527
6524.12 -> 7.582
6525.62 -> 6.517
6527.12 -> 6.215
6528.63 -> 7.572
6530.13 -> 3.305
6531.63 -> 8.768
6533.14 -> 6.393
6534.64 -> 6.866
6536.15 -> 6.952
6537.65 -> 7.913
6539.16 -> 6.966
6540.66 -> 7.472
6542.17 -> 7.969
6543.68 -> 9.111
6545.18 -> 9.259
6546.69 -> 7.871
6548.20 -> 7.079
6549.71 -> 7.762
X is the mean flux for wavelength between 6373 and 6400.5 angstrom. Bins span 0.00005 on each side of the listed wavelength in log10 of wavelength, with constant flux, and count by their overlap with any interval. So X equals 6.92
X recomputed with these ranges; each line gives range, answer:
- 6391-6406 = 6.84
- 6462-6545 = 7.23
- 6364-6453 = 7.07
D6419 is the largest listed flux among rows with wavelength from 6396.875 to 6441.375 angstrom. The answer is 9.252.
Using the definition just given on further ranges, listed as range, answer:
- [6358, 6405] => 7.797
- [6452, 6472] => 9.315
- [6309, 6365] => 7.664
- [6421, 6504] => 10.12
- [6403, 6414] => 7.788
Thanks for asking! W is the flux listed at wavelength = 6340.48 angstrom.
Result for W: 6.778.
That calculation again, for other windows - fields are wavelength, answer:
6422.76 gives 7.312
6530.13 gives 3.305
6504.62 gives 8.882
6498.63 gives 5.973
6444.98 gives 8.001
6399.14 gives 5.737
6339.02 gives 6.924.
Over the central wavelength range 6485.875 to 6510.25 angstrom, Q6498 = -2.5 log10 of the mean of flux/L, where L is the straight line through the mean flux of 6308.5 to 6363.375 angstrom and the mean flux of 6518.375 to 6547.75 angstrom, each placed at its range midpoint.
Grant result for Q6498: 0.07 mag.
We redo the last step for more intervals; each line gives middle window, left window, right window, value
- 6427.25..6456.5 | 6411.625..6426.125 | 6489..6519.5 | -0.025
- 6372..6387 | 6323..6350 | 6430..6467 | -0.033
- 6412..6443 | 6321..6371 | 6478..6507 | 0.006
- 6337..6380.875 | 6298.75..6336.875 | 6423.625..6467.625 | 0.008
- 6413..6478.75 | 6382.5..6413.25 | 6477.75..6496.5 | -0.048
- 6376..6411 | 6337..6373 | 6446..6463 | 0.055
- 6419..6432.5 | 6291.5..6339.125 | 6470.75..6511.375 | -0.074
